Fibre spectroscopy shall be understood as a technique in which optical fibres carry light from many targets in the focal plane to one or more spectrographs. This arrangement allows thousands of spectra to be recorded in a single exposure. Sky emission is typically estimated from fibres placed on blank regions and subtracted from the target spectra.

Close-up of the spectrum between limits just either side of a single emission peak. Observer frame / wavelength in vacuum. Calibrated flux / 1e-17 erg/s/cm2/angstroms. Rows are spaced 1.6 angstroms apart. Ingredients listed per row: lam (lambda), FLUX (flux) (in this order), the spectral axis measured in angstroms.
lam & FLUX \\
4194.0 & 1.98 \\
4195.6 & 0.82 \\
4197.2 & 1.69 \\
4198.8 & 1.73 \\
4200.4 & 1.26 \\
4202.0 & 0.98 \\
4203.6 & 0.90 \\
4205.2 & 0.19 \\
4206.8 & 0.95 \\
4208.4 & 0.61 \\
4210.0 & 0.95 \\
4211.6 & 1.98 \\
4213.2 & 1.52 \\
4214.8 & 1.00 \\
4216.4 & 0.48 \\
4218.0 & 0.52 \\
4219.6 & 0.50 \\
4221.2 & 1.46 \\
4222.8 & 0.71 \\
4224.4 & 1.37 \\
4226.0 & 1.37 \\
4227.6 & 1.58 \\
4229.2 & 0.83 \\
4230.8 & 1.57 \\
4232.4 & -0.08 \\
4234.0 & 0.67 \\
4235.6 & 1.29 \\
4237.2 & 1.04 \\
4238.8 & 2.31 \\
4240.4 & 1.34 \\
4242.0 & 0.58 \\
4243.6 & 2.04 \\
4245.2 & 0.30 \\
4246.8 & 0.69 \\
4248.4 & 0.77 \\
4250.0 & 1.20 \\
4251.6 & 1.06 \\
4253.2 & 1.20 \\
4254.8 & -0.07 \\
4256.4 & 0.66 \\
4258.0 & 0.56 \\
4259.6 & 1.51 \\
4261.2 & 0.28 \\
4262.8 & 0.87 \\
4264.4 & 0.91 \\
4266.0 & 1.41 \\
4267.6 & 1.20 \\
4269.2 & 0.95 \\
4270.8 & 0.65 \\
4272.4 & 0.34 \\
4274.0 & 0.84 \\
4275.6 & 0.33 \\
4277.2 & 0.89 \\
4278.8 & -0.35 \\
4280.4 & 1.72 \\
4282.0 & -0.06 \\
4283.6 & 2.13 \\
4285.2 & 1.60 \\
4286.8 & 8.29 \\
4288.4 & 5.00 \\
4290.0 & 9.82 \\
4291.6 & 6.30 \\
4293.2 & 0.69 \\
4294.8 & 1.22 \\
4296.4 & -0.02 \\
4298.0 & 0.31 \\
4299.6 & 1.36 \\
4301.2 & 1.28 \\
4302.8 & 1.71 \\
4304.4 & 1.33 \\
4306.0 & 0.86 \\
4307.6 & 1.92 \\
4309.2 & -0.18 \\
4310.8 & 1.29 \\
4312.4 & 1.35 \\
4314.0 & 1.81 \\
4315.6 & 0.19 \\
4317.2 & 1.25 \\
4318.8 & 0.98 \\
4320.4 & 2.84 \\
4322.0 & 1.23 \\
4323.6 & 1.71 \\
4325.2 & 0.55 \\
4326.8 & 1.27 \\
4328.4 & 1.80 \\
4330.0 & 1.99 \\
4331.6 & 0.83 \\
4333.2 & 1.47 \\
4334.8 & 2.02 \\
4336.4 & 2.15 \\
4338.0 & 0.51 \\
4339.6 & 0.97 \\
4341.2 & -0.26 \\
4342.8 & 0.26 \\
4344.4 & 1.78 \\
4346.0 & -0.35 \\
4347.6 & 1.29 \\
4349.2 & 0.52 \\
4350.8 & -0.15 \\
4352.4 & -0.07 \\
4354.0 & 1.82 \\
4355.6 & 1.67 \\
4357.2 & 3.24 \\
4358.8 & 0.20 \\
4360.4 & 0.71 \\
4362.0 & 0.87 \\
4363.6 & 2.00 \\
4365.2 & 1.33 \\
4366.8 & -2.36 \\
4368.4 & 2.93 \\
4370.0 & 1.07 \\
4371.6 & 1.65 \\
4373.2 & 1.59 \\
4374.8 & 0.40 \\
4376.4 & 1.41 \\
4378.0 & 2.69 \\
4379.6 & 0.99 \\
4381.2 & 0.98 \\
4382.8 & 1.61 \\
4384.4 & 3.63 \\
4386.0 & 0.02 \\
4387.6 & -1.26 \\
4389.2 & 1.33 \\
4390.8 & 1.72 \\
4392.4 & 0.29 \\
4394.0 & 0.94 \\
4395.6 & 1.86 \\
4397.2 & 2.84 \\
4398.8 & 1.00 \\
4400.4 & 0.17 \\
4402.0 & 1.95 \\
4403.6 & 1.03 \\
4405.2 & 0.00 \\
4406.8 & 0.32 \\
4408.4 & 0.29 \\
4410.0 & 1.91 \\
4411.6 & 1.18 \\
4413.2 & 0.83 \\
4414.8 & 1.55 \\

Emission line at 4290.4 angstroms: [O II]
